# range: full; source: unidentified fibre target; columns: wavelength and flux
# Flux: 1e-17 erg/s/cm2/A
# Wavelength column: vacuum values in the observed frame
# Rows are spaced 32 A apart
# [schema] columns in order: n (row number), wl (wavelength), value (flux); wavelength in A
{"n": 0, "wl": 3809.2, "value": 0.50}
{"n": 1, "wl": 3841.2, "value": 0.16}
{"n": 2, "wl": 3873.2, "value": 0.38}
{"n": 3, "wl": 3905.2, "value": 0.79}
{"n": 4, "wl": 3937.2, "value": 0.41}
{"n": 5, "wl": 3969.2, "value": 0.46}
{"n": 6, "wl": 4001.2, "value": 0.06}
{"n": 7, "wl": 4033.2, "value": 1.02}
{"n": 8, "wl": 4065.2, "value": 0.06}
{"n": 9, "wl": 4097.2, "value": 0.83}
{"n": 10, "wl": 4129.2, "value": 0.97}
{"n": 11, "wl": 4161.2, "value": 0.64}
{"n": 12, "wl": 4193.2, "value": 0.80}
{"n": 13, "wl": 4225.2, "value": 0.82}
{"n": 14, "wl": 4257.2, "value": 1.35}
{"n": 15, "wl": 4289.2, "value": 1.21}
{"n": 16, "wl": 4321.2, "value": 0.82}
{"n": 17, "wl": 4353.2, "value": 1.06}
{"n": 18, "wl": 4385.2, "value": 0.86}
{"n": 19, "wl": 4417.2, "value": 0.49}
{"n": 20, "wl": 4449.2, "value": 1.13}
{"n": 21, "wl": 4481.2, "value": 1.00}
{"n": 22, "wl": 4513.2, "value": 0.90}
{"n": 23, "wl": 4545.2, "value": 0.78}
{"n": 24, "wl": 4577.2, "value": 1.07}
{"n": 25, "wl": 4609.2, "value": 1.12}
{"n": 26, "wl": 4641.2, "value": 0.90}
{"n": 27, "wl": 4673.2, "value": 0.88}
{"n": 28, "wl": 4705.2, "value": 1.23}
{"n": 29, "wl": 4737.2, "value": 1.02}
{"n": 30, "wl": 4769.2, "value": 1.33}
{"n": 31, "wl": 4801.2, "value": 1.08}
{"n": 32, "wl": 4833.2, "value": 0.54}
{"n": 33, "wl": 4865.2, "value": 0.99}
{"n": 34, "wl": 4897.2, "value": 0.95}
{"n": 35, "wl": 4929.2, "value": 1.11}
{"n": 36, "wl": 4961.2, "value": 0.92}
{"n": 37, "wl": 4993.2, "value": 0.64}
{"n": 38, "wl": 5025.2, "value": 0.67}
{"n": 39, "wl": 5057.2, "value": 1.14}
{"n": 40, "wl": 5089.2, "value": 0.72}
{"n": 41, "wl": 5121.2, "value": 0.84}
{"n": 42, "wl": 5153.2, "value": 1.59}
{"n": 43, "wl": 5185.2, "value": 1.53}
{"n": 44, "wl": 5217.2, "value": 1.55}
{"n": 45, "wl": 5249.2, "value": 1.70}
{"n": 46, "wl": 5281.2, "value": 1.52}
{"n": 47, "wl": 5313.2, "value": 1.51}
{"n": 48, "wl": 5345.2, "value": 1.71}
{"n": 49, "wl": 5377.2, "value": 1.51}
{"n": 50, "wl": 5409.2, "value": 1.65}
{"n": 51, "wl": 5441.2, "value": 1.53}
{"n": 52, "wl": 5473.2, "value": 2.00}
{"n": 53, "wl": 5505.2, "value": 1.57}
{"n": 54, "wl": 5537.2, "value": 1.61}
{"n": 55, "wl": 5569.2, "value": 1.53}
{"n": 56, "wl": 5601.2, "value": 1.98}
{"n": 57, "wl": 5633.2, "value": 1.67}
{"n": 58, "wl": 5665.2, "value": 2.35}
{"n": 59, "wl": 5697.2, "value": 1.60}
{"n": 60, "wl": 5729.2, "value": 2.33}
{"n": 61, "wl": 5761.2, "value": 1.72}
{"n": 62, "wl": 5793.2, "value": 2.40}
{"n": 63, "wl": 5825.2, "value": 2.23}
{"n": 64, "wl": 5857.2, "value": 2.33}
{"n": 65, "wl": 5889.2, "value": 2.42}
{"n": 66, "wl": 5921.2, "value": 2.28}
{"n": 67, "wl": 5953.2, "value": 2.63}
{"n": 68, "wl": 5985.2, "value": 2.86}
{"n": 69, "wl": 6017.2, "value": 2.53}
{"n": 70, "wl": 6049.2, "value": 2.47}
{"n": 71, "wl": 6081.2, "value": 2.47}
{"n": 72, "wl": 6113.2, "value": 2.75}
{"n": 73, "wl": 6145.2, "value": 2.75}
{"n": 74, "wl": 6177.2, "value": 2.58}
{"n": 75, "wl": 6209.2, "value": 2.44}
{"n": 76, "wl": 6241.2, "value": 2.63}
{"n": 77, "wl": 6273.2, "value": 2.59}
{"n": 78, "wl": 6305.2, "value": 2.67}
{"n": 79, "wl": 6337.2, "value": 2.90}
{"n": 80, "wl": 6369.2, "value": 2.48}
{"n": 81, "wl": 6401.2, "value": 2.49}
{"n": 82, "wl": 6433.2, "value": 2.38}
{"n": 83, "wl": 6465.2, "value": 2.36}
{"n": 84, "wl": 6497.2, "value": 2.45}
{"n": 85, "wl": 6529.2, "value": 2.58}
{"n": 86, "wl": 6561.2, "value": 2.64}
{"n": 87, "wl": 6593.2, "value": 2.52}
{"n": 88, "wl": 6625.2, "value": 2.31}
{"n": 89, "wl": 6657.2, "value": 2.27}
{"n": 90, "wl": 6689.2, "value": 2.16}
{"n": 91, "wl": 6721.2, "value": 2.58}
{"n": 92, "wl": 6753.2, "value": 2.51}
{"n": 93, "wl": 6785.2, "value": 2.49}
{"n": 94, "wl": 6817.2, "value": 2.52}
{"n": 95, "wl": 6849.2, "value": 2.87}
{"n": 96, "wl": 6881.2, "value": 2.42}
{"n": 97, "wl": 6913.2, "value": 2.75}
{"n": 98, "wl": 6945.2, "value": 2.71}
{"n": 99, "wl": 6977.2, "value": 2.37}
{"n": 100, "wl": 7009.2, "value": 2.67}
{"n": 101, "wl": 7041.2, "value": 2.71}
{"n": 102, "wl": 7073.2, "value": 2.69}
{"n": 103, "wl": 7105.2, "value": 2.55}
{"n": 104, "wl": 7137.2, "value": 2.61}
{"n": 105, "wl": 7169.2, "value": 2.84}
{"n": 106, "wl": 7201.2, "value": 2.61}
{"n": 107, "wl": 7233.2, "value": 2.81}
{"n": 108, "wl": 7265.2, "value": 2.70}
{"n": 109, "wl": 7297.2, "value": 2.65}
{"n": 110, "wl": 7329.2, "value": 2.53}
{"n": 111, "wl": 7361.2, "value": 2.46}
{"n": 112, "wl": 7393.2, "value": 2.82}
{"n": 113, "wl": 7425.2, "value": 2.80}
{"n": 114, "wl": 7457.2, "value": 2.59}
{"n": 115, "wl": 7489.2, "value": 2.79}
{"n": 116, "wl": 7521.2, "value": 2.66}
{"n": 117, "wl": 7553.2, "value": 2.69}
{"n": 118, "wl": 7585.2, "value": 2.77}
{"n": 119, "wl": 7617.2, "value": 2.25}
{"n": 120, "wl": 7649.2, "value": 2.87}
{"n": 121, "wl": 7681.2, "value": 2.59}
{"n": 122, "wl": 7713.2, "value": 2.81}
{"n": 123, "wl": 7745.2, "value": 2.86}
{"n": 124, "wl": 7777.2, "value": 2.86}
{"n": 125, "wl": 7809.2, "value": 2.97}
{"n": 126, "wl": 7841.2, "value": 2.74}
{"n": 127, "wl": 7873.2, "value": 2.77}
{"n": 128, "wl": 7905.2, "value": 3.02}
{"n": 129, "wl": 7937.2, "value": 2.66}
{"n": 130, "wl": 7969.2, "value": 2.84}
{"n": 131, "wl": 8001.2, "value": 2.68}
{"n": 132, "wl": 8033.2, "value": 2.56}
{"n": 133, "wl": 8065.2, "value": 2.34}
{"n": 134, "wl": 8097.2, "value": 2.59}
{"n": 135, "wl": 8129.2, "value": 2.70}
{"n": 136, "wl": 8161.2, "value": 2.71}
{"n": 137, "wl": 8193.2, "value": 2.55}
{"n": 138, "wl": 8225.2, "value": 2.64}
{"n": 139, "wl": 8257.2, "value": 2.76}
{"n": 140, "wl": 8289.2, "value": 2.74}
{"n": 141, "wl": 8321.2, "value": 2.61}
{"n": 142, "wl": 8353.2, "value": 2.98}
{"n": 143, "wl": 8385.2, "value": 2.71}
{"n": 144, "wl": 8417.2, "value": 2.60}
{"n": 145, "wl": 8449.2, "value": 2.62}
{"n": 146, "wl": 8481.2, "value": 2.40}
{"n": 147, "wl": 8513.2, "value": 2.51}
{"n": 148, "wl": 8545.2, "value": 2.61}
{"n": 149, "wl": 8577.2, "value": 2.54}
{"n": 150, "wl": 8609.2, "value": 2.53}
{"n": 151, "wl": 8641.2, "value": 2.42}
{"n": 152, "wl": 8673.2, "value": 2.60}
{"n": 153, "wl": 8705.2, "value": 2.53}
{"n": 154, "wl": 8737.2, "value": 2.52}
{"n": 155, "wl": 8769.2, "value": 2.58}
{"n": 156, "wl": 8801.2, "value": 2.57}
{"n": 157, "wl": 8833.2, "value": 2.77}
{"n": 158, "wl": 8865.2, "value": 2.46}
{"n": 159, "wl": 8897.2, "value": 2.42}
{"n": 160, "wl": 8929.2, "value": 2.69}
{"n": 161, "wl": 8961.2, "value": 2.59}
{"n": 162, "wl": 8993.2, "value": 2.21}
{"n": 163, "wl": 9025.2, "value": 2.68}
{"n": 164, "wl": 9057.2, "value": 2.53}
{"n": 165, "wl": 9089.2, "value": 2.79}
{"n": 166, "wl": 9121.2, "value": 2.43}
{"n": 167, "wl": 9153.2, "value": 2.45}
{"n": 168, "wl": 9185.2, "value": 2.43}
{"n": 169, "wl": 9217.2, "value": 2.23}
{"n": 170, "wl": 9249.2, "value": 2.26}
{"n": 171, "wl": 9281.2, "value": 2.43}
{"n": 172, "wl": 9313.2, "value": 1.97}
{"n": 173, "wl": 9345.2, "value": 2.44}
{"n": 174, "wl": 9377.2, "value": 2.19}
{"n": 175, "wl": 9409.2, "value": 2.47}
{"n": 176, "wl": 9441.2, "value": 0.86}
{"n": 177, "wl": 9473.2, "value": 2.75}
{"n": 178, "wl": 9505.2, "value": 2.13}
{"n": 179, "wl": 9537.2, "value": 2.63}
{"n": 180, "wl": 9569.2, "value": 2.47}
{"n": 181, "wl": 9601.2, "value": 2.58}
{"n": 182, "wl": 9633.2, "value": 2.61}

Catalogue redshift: 0.291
